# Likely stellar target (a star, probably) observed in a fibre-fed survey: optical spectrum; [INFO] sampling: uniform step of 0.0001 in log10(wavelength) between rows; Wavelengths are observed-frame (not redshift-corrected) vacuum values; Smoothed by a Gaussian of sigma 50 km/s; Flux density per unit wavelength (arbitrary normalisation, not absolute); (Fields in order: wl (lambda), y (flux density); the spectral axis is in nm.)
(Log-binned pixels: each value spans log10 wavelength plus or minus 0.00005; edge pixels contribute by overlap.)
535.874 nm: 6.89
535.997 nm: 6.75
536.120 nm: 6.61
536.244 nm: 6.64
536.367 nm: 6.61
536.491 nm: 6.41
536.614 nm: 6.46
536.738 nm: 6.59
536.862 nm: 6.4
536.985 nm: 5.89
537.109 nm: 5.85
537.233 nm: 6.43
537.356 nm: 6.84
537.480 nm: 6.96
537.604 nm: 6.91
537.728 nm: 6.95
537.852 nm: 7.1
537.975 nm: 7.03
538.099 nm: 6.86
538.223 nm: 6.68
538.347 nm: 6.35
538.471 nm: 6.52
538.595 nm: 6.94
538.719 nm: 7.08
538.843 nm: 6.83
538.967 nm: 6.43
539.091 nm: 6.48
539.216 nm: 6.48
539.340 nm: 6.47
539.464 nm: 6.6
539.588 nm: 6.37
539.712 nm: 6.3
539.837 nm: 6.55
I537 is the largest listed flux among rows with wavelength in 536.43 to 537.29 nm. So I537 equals 6.59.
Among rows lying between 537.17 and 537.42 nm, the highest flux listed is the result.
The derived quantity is 6.84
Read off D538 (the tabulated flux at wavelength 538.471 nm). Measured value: 6.52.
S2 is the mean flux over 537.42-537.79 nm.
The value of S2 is 6.93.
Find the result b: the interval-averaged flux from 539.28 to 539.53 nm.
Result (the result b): 6.54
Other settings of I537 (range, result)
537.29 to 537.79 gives 6.96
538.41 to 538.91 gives 7.08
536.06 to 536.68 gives 6.64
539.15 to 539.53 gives 6.6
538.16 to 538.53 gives 6.68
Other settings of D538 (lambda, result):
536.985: 5.89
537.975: 7.03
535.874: 6.89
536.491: 6.41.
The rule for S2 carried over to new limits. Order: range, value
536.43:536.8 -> 6.49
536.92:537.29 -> 6.06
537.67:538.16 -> 6.99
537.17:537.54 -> 6.74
